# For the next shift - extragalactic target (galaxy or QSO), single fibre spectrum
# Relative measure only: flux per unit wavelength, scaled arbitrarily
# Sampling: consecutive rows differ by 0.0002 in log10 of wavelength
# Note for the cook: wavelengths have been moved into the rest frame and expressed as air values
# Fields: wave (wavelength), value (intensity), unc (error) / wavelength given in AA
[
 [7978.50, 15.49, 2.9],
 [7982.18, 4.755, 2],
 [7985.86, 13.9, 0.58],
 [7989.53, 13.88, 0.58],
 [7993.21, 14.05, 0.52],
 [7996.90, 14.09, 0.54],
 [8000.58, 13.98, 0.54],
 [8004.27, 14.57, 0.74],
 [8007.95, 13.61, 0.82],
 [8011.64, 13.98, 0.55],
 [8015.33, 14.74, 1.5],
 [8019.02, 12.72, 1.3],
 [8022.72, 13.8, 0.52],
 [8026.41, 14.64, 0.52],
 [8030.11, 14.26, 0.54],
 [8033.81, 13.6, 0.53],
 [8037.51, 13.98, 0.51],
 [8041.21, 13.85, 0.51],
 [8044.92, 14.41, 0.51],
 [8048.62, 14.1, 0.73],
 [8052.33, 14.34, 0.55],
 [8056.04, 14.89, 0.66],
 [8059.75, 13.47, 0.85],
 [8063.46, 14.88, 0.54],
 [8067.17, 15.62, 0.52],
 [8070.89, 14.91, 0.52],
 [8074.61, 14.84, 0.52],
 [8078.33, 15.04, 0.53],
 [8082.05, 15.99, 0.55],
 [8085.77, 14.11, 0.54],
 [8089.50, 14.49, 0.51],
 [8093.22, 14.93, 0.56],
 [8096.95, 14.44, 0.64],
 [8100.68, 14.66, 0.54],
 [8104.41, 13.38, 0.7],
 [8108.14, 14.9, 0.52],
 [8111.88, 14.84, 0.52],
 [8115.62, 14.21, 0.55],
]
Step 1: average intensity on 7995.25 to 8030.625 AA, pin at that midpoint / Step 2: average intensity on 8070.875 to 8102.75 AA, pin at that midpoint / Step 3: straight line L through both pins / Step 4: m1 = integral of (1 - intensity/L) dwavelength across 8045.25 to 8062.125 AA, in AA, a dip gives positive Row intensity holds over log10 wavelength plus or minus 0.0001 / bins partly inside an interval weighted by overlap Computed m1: 0.3 AA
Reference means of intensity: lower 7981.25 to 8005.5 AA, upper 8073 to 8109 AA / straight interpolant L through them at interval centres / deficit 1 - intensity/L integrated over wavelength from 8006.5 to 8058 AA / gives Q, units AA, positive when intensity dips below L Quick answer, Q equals -1.5 AA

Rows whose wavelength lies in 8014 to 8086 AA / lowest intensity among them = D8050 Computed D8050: 12.72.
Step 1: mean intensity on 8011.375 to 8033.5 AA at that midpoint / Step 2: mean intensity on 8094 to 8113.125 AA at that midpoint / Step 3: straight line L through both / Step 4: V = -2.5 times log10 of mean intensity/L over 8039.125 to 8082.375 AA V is -0.03 mag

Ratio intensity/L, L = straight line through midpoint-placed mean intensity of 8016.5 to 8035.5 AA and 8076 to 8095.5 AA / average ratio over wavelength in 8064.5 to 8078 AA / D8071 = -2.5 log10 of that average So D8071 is -0.03 mag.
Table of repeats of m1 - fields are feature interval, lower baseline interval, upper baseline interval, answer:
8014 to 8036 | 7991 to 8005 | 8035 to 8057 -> 0.36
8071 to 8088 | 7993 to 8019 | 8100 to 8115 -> -0.79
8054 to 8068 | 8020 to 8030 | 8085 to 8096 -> -0.30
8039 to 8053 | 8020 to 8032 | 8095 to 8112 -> 0.03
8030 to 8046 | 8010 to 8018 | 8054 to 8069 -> 0.54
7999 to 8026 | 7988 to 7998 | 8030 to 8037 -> -0.05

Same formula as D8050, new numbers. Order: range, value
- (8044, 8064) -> 13.47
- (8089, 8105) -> 13.38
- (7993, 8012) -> 13.61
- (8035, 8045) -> 13.85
